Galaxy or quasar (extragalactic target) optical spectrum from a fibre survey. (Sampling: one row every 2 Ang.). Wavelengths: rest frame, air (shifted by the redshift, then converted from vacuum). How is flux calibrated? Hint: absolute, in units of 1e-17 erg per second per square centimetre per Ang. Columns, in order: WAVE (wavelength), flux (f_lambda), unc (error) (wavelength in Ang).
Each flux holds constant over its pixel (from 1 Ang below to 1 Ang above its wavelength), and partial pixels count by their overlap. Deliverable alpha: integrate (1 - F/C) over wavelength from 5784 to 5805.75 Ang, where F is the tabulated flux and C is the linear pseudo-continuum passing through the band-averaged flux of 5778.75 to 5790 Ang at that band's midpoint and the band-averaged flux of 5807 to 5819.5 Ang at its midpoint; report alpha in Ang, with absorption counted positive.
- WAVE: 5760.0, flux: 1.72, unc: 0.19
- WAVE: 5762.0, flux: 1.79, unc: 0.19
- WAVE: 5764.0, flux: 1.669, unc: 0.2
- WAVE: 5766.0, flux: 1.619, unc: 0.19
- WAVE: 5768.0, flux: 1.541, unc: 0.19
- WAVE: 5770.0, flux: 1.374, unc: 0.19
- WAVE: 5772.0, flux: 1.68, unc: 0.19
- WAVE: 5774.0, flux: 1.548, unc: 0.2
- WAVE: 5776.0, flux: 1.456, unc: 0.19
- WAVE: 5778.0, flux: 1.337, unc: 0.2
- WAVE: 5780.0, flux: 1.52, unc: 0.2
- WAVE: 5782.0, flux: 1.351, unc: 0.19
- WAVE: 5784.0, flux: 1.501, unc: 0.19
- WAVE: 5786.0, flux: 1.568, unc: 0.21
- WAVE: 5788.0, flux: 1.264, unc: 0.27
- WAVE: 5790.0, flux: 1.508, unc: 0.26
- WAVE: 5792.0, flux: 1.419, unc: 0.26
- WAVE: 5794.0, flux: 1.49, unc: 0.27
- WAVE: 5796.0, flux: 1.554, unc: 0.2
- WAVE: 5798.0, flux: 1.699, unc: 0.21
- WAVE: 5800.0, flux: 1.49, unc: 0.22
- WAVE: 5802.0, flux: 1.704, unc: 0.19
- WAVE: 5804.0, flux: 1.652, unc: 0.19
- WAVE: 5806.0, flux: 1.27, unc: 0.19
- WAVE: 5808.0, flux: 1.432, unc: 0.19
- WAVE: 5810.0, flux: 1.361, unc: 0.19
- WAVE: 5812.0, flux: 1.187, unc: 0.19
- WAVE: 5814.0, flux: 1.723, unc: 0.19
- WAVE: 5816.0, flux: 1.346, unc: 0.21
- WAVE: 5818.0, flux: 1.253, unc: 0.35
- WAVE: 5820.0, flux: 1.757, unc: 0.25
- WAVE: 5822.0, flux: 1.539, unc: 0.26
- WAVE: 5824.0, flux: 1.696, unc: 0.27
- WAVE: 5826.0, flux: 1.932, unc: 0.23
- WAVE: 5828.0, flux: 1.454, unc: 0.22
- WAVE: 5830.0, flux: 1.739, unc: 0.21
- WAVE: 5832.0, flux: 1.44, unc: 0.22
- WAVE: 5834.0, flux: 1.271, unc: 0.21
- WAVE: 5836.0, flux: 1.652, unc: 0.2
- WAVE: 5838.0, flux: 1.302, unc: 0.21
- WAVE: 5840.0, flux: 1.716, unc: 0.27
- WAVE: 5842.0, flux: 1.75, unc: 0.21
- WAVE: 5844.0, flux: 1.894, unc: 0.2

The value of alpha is -1.5 Ang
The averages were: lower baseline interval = 1.44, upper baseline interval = 1.4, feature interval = 1.52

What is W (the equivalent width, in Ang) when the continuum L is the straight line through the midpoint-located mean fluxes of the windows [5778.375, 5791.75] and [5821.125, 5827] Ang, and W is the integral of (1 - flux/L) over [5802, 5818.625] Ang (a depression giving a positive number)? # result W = 2.0 Ang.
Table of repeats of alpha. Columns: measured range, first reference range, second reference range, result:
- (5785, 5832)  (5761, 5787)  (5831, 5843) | 0.2 Ang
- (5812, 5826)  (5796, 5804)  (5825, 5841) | 0.3 Ang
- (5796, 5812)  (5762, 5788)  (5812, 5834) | 0.4 Ang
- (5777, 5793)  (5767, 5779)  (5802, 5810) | 0.5 Ang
